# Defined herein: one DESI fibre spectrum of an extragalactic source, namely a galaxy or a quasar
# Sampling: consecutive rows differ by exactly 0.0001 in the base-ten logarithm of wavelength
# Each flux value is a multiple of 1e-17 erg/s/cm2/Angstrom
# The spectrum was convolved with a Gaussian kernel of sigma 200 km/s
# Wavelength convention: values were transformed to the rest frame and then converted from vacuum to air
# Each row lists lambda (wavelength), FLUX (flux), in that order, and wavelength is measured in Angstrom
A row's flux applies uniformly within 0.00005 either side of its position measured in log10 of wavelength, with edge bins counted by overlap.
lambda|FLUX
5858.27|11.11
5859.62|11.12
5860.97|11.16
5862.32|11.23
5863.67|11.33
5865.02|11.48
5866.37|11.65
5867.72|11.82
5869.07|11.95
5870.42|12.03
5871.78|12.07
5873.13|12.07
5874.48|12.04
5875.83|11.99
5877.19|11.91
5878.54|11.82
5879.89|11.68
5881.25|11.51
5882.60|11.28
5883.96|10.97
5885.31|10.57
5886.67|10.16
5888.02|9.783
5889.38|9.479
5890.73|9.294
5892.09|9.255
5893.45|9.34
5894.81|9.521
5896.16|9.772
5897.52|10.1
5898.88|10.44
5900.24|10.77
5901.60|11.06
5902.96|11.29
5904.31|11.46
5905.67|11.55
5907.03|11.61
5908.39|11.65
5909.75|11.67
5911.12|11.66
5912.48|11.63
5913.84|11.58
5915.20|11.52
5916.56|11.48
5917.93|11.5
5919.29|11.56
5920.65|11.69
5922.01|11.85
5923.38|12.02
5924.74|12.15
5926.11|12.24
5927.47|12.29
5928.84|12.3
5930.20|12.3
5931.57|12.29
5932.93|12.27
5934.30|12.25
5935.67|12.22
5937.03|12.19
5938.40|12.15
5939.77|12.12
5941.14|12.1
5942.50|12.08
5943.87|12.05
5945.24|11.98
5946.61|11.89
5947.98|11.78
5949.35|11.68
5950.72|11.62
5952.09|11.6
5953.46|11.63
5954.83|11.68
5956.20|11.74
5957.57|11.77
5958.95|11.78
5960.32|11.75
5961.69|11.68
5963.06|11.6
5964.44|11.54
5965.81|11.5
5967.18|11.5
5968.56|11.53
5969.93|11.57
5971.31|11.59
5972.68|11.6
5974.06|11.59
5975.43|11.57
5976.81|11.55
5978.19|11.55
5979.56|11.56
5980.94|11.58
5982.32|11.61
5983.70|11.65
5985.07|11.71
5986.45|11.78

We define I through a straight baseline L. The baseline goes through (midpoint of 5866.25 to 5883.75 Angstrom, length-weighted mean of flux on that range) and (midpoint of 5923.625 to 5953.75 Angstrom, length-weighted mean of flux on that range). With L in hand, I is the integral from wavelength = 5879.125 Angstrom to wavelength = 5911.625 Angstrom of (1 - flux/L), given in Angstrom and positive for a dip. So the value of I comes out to 3.4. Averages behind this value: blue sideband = 11.8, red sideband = 12.1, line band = 10.7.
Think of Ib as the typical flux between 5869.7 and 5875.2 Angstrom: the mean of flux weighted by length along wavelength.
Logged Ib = 12.1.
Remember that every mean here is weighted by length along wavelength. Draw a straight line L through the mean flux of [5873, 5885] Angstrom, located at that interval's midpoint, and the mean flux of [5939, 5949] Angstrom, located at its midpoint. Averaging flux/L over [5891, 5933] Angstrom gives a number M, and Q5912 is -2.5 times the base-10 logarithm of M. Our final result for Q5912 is 0.048 mag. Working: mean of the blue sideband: 11.6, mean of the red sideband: 12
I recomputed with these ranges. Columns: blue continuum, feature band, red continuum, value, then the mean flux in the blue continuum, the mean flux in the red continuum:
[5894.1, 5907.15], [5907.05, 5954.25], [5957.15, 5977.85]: -3.4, 10.7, 11.6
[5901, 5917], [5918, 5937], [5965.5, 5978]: -0.9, 11.5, 11.6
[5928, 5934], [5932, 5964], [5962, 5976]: 0.2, 12.3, 11.6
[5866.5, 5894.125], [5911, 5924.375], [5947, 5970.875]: -0.4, 11.1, 11.6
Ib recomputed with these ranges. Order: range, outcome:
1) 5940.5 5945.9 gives 12.1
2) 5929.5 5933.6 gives 12.3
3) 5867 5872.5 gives 12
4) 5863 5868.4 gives 11.6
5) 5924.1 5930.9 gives 12.2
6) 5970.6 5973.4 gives 11.6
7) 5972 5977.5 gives 11.6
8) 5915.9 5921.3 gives 11.6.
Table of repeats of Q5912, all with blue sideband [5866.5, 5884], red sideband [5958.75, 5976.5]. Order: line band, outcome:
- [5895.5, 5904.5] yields 0.105 mag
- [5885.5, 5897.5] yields 0.216 mag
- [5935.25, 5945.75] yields -0.042 mag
